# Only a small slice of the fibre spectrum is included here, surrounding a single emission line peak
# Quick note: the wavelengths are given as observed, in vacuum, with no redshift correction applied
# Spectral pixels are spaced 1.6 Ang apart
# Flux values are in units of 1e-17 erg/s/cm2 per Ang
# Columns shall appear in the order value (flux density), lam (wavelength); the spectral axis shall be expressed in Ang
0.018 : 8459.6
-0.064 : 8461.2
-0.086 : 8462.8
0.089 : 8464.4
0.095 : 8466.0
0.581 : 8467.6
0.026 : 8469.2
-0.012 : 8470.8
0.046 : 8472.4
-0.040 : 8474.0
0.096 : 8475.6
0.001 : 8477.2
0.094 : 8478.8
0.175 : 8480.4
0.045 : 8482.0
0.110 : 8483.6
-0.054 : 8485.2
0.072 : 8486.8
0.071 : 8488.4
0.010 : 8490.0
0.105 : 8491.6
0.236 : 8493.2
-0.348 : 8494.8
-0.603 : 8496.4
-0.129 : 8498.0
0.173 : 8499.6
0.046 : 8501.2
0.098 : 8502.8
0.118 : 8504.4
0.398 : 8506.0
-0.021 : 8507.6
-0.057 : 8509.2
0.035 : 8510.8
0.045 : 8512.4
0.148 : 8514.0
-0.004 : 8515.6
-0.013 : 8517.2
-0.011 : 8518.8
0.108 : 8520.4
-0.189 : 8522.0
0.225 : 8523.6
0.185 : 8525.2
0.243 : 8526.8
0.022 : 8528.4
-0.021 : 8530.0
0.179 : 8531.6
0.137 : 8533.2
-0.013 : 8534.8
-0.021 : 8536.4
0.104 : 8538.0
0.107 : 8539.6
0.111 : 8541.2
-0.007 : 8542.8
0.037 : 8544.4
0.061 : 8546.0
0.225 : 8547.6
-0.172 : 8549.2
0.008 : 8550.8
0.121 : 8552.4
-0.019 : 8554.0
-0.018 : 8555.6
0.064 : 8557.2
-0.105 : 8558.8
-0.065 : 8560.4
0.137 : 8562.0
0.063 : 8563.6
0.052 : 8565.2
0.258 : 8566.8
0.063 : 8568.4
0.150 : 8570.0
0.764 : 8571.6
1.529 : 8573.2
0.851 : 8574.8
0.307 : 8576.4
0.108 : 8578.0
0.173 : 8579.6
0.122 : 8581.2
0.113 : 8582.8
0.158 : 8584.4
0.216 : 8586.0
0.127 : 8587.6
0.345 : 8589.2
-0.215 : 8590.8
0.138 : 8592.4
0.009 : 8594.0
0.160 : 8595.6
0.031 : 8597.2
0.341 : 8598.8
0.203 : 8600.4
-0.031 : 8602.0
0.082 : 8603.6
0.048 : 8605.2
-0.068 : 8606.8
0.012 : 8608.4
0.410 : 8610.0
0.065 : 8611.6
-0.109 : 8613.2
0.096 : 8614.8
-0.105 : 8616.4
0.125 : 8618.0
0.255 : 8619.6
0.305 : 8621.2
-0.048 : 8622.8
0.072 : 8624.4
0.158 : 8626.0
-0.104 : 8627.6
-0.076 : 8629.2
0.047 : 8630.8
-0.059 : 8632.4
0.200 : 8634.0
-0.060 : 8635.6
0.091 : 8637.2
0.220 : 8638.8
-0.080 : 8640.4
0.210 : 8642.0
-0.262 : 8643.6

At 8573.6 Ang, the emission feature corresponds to H-beta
